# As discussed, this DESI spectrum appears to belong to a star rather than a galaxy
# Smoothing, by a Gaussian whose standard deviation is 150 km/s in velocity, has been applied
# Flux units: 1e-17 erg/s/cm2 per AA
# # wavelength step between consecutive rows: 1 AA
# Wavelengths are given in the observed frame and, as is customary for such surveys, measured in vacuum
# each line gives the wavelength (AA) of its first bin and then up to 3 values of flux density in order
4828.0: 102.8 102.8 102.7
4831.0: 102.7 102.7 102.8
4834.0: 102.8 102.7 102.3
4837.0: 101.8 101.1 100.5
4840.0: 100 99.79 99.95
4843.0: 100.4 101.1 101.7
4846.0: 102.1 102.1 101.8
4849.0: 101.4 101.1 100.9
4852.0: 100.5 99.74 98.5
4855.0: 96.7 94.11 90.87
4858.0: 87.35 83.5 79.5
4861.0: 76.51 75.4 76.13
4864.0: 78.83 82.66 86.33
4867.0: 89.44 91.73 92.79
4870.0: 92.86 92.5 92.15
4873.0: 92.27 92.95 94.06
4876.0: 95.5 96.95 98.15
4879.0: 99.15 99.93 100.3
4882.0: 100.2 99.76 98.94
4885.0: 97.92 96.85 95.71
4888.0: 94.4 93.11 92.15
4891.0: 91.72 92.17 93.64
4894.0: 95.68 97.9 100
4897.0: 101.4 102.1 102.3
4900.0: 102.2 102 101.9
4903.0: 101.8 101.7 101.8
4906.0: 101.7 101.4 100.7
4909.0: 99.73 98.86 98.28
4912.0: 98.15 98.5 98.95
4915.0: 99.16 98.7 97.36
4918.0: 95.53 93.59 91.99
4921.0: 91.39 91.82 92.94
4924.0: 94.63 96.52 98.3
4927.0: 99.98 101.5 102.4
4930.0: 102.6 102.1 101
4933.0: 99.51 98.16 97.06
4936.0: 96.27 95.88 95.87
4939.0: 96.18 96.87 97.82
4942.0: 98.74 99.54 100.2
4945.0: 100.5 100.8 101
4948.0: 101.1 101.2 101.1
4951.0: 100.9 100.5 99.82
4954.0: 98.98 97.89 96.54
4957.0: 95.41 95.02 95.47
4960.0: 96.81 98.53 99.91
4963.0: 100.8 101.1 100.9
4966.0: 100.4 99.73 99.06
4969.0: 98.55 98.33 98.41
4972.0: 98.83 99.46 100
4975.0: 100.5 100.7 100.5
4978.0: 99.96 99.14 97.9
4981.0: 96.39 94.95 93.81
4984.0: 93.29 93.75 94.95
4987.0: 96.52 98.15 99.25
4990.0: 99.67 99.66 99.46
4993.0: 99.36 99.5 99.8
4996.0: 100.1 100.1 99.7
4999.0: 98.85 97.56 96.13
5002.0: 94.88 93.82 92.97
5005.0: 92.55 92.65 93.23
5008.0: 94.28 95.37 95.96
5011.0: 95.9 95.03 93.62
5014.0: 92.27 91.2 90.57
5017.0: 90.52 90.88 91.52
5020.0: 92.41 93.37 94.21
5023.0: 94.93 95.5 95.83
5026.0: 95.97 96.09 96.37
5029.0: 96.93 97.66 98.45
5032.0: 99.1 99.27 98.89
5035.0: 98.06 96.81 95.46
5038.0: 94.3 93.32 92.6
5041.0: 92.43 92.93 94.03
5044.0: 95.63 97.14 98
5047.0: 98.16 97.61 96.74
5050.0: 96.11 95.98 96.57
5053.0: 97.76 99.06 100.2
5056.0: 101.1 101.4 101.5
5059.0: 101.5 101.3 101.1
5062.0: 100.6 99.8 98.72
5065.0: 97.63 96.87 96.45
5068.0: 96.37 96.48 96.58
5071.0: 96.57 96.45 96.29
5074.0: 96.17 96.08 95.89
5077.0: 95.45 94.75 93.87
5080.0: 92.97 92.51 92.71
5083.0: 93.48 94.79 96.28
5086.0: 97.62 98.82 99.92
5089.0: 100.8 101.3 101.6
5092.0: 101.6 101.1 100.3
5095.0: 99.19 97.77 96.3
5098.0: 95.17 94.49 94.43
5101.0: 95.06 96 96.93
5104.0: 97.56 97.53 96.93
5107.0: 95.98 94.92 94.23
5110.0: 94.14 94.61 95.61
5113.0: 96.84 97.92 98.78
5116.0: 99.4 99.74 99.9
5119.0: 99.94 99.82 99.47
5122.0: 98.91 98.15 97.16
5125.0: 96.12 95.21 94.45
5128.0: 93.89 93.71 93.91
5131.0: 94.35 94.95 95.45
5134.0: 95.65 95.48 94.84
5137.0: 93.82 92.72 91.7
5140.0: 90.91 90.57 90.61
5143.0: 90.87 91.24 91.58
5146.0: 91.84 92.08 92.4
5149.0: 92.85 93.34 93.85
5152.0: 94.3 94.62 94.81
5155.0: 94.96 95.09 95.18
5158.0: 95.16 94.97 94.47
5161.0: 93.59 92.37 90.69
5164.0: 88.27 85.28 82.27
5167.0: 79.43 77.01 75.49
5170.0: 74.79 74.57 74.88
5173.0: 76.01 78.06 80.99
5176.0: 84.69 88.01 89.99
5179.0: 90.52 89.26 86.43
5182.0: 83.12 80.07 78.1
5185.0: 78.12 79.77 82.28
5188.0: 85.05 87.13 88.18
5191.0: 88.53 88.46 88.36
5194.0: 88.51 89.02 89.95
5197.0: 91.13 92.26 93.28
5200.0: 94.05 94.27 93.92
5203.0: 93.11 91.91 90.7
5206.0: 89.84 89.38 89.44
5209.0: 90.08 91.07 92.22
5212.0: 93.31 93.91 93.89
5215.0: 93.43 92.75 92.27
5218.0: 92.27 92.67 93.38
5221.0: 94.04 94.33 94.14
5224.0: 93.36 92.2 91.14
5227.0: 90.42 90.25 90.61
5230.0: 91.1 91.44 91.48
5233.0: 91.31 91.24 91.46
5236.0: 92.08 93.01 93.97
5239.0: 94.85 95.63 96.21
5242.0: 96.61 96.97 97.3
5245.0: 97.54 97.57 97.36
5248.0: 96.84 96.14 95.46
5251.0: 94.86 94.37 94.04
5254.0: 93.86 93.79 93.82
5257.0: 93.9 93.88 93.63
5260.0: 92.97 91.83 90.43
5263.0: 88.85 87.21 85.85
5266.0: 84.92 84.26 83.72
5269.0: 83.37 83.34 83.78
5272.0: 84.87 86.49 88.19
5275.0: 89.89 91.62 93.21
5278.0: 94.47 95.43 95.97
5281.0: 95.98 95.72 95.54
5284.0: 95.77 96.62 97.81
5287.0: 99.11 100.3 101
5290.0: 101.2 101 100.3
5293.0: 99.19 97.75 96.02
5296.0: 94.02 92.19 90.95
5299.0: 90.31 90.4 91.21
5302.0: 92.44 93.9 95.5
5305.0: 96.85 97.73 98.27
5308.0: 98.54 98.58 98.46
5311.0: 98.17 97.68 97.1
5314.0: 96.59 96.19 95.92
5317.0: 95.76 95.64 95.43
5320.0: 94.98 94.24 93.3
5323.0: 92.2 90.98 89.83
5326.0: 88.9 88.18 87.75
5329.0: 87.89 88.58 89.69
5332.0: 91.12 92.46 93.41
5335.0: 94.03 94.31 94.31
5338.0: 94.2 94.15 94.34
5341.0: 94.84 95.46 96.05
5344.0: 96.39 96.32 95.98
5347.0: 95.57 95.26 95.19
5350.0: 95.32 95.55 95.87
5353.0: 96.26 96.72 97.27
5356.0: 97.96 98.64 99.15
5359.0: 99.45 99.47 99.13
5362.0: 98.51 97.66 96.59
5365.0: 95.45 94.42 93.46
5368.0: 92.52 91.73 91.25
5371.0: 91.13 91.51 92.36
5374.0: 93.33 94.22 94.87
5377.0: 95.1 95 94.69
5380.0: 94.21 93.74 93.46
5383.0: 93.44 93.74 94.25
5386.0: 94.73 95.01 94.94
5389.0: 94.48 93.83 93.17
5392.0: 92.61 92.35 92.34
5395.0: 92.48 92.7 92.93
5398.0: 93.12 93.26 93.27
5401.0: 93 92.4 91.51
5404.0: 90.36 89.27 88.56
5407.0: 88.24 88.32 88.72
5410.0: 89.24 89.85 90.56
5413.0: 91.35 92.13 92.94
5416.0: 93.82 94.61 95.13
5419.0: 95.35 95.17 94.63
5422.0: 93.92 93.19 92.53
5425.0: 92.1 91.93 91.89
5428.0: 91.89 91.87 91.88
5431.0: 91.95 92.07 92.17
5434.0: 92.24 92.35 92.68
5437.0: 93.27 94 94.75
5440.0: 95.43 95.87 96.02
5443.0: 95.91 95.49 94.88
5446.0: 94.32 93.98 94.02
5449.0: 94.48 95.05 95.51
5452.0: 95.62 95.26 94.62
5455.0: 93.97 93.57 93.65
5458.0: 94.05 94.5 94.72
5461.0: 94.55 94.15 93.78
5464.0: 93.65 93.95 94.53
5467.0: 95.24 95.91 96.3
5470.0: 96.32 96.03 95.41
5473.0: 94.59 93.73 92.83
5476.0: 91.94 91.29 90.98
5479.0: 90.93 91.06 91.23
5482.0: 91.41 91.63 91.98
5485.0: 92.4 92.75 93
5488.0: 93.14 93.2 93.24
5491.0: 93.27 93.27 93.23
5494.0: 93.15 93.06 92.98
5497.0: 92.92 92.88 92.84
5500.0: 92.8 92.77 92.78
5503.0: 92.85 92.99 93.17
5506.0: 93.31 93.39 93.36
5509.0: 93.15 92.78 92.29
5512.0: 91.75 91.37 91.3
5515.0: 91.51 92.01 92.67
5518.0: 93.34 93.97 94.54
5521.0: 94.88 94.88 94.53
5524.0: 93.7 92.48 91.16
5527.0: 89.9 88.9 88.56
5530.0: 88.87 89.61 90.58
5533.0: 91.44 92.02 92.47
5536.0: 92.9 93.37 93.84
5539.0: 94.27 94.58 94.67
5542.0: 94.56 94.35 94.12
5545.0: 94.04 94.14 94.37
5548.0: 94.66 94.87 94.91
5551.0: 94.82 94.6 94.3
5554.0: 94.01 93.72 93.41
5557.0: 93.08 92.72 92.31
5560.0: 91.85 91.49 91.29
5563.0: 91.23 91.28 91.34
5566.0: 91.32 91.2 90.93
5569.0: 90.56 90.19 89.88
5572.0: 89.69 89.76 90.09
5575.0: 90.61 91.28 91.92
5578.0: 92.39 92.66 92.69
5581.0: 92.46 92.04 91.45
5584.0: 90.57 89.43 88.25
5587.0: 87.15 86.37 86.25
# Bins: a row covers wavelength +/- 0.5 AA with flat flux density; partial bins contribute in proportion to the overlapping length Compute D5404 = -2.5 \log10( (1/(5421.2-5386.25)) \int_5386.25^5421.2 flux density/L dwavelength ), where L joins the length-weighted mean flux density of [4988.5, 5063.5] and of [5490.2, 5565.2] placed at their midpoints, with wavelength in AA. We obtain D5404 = 0.017 mag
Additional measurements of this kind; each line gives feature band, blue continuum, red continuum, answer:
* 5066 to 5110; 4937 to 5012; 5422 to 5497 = 0.00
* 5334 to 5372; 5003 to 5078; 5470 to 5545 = -0.02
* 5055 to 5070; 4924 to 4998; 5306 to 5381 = -0.02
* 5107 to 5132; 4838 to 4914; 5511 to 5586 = -0.02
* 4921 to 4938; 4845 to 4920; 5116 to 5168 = -0.03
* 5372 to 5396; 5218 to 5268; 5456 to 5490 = -0.01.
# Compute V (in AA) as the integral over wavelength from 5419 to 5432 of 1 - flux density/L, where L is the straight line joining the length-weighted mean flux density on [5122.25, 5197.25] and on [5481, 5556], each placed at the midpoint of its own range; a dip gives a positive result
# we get -0.1 AA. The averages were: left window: 89.2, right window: 92.9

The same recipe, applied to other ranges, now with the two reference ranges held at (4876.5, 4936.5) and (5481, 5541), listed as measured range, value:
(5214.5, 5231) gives 0.5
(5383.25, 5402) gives 0.0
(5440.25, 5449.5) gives -0.2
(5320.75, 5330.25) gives 0.4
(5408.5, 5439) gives 0.3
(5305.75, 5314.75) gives -0.3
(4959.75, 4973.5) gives -0.2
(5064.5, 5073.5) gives 0.0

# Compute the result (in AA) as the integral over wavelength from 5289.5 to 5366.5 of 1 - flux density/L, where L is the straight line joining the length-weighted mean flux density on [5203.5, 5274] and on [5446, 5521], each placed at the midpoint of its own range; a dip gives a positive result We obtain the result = -2.2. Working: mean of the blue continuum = 91.9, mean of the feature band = 95.2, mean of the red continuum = 93.4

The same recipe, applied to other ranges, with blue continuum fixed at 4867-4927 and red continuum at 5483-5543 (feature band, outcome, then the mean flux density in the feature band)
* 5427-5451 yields -0.1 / 93.8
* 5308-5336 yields 0.1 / 93.6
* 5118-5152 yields 0.3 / 94.4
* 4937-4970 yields -0.8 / 98.9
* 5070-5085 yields 0.1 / 95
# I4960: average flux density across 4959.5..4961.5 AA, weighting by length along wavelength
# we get 97.7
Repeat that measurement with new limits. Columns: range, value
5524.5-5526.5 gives 91.8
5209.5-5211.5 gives 91.6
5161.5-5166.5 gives 87.8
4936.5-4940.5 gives 96.2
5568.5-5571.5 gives 90.2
